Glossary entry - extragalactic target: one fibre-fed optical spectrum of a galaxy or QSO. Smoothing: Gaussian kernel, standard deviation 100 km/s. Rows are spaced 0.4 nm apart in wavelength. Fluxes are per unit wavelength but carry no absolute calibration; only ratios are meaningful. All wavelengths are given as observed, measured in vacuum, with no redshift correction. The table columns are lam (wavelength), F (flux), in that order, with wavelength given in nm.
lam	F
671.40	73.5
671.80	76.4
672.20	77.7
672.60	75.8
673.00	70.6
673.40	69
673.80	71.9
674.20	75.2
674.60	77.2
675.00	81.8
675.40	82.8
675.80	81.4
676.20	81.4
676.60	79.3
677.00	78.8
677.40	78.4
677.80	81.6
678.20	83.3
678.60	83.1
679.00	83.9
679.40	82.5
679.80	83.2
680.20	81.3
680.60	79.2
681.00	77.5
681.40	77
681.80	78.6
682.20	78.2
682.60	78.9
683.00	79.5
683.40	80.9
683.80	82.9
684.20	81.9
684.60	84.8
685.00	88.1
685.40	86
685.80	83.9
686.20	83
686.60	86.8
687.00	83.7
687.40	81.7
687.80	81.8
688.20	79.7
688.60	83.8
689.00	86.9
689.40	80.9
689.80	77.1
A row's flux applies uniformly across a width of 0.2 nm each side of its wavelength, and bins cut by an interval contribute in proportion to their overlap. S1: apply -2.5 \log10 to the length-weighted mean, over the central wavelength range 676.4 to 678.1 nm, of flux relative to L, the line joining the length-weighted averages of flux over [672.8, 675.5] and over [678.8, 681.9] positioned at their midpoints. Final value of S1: -0.03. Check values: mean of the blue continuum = 75.2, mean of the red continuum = 80.5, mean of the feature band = 79.7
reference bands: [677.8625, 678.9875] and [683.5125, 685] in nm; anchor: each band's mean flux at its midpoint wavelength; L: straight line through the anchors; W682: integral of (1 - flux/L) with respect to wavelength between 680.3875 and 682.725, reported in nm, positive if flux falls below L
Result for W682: 0.15 nm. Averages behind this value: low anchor 83.1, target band 78.2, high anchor 83.7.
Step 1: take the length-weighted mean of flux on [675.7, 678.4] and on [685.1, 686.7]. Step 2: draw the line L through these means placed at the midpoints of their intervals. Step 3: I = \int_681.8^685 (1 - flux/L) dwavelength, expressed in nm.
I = 0.09 nm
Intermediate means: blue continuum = 80.6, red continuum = 85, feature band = 81.3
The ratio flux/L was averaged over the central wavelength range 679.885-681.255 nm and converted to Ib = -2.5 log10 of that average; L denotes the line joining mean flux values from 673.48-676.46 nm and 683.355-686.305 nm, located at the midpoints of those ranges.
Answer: 0.03 mag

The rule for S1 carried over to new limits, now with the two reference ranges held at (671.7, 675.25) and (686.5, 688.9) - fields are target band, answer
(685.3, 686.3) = -0.03 mag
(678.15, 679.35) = -0.07 mag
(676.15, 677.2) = -0.04 mag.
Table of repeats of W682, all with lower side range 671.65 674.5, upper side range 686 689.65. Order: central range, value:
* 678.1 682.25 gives -0.13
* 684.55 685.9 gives -0.07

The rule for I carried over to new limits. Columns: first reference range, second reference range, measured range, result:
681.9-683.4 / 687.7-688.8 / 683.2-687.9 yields -0.20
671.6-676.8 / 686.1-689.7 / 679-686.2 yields -0.08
